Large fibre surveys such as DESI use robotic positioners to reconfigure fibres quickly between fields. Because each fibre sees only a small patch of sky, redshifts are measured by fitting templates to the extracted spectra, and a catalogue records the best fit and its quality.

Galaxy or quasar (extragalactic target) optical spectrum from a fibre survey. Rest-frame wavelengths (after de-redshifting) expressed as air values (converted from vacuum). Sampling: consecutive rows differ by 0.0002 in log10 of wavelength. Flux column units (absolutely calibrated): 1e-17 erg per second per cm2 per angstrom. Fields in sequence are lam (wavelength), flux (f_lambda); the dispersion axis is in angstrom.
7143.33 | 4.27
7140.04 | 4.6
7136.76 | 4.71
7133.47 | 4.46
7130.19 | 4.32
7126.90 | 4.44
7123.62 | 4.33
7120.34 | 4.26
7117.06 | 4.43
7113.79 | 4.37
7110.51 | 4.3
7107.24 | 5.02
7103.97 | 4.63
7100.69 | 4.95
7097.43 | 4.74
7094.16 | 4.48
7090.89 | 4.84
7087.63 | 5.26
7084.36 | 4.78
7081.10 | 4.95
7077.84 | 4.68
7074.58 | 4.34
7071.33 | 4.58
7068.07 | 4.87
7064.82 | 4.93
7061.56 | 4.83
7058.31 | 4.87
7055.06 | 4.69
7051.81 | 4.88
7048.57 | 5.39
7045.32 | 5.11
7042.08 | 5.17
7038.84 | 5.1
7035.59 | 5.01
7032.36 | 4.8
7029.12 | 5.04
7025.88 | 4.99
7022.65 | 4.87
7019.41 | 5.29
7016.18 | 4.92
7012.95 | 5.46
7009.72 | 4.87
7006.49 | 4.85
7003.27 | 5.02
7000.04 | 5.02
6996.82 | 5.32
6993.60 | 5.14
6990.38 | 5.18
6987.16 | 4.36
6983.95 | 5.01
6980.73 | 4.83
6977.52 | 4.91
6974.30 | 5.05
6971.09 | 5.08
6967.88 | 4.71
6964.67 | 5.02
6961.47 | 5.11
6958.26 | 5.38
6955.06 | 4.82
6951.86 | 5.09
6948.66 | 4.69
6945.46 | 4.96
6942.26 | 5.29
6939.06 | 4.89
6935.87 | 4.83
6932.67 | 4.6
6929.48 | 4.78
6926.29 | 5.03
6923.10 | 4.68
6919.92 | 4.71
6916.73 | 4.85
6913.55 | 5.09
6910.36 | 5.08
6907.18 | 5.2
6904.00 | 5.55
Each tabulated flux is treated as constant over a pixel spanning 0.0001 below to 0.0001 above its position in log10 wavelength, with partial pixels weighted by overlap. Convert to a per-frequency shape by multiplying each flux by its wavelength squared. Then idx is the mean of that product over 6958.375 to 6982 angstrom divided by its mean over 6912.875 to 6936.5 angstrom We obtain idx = 1.05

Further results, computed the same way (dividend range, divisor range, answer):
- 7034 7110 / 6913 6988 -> 1.03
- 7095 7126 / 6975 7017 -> 0.94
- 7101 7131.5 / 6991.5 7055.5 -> 0.91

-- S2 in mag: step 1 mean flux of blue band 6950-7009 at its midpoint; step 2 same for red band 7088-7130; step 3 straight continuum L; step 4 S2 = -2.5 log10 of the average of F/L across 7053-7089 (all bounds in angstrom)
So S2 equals -0.02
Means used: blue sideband 4.99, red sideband 4.58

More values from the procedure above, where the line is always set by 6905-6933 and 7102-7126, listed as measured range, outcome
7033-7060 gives -0.09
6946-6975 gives -0.04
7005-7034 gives -0.07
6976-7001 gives -0.05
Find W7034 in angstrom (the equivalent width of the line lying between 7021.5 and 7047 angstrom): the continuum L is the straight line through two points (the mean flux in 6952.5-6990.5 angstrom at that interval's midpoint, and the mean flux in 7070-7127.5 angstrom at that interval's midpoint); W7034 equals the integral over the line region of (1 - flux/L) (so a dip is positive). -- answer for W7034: -1.2 angstrom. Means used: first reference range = 4.95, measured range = 5.01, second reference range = 4.64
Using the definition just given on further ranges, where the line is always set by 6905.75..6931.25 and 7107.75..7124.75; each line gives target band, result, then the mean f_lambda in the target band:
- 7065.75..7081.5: -0.6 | 4.68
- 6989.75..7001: -1.1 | 5.17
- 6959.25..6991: -1.0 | 4.93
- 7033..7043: -1.0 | 5.06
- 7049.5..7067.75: -1.3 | 4.86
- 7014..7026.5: -1.1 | 5.04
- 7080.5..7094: -1.3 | 4.9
